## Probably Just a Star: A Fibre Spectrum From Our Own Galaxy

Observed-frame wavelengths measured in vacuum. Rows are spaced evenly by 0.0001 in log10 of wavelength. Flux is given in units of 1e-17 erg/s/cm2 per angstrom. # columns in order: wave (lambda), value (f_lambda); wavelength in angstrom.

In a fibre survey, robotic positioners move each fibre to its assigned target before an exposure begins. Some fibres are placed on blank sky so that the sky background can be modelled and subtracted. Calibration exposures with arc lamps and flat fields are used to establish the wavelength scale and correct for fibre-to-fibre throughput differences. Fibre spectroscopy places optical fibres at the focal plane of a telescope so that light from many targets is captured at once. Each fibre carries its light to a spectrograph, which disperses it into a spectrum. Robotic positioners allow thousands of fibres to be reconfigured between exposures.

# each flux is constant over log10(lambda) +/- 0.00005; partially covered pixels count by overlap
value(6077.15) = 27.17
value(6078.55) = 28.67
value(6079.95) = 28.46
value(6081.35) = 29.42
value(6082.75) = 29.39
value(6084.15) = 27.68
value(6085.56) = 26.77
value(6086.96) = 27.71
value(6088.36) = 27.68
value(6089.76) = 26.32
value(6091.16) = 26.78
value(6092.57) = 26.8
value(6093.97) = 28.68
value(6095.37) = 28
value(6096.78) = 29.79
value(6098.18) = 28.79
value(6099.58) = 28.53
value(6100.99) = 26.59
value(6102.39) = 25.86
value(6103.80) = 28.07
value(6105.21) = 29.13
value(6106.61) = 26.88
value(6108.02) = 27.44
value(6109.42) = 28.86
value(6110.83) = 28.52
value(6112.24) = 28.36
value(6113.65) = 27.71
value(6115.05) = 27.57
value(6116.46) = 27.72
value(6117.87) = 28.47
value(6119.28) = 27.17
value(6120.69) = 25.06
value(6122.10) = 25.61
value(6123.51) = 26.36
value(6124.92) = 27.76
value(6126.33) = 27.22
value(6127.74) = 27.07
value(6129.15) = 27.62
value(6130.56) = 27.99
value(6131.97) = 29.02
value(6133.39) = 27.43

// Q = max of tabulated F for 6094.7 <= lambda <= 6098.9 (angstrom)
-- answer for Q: 29.79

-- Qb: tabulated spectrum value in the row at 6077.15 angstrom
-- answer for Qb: 27.17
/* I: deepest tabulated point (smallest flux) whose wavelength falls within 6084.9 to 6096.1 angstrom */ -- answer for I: 26.32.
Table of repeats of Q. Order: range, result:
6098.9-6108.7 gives 29.13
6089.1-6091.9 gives 26.78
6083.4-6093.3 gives 27.71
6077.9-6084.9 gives 29.42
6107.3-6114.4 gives 28.86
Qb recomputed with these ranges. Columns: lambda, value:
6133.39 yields 27.43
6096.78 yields 29.79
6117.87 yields 28.47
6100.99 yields 26.59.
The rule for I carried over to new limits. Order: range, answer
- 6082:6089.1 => 26.77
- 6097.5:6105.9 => 25.86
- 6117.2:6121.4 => 25.06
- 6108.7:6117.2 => 27.57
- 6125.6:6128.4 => 27.07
